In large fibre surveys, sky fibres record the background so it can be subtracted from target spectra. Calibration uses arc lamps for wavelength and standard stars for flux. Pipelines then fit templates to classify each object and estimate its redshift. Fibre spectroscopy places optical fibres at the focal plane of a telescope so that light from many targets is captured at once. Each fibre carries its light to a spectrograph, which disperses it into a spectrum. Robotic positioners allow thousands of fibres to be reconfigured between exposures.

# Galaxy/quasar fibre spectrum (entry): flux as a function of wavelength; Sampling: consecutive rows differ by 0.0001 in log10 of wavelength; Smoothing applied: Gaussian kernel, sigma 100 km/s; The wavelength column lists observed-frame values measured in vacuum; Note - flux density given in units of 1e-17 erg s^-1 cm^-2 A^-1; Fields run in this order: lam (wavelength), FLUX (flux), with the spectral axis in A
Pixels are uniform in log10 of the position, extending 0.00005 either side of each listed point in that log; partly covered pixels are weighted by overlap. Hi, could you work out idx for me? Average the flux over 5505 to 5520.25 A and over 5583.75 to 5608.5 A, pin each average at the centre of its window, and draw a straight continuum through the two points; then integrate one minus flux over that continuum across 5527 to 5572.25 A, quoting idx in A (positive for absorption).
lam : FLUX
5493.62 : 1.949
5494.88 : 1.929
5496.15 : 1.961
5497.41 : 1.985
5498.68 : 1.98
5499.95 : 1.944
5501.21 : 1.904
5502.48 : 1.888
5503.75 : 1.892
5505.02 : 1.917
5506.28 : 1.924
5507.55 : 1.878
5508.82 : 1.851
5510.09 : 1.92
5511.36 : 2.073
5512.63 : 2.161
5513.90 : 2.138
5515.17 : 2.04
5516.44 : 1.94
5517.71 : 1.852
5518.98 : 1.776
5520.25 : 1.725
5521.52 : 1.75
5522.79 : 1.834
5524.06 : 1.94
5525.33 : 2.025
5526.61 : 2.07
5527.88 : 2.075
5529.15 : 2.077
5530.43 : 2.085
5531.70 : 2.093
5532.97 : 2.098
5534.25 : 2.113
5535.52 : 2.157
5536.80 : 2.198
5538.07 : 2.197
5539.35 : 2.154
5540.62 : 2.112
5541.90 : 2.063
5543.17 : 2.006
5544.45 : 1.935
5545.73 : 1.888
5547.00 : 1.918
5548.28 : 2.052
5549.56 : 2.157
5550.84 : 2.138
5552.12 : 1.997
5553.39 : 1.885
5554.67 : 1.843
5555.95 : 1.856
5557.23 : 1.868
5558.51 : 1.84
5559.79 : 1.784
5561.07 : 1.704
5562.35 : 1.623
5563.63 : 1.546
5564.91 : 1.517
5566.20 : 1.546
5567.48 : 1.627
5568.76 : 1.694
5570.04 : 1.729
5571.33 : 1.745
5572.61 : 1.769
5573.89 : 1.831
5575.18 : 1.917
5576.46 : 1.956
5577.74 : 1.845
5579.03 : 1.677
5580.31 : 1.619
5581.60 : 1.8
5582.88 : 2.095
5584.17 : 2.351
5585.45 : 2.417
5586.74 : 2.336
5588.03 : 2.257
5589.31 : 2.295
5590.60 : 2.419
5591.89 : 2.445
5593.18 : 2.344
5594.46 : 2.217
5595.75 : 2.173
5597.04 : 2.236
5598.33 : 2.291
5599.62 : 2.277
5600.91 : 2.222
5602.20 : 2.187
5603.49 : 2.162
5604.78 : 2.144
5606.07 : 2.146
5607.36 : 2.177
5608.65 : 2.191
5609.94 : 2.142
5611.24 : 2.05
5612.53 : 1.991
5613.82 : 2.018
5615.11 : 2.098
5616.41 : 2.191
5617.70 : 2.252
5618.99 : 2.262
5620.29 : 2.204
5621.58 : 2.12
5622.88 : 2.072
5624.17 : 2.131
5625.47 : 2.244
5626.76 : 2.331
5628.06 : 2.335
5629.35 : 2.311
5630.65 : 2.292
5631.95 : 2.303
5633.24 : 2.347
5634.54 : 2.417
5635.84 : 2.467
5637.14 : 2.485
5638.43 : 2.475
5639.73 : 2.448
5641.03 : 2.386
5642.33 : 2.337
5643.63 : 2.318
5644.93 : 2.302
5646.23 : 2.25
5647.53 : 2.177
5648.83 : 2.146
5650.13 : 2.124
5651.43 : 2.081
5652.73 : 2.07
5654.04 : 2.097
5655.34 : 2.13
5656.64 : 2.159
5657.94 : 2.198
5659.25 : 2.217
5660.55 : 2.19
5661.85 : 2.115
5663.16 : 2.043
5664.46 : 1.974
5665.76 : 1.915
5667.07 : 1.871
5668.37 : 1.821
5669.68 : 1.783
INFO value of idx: 3.5 A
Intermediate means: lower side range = 1.95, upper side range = 2.27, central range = 1.92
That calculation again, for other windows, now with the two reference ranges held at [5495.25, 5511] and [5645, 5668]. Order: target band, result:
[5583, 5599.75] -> -2.3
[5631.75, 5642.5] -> -1.7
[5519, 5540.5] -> -0.8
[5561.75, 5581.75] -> 2.9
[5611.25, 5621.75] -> -0.4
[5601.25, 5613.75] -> -0.5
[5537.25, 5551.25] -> -0.6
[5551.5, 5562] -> 0.8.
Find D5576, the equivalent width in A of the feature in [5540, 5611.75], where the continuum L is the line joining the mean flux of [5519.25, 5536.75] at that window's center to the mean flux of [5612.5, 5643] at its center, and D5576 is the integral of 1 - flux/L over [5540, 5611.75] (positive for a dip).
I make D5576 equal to 4.6 A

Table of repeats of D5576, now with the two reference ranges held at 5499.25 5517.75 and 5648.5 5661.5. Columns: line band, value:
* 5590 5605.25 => -1.4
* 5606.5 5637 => -1.7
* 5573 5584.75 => 0.9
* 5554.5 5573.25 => 2.9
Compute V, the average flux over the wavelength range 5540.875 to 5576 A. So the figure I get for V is 1.84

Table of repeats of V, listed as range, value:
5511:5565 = 1.96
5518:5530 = 1.92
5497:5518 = 1.96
